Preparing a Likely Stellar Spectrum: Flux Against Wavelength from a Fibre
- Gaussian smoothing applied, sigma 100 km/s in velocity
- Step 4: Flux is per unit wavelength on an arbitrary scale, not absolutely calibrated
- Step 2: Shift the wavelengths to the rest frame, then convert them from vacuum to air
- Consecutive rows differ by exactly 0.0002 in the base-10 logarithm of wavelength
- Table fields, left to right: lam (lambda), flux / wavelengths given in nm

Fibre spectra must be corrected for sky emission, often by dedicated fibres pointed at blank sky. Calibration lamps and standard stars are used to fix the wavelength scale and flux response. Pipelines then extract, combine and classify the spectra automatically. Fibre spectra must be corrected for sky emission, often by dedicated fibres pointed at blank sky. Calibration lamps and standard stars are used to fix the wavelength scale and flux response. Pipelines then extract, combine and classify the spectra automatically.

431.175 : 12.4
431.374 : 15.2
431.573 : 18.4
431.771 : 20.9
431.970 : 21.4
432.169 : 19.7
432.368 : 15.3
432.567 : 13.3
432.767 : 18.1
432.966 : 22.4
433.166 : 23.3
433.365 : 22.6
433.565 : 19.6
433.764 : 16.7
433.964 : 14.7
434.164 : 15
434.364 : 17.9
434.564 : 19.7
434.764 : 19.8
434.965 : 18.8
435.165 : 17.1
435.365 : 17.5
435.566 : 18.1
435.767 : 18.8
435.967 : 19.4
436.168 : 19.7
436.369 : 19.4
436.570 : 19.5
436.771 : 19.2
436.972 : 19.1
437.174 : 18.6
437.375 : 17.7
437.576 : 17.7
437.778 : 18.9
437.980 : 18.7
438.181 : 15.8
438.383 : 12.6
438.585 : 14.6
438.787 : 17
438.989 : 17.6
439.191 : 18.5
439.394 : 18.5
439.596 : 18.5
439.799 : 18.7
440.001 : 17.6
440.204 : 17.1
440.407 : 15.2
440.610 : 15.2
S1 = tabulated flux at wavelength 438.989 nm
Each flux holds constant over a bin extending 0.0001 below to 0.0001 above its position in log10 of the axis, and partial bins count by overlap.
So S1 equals 17.6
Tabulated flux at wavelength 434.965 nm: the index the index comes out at 18.8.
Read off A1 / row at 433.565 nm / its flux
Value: 19.6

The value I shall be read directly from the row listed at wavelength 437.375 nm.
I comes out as 17.7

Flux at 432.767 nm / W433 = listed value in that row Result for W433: 18.1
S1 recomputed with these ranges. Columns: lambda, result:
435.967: 19.4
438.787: 17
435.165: 17.1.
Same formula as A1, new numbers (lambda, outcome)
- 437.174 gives 18.6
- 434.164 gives 15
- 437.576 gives 17.7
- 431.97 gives 21.4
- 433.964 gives 14.7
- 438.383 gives 12.6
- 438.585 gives 14.6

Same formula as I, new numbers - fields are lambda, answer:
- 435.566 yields 18.1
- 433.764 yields 16.7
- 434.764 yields 19.8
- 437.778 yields 18.9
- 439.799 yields 18.7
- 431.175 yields 12.4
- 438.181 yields 15.8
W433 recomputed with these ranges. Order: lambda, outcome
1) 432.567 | 13.3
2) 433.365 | 22.6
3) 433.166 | 23.3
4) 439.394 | 18.5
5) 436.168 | 19.7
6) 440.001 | 17.6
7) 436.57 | 19.5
